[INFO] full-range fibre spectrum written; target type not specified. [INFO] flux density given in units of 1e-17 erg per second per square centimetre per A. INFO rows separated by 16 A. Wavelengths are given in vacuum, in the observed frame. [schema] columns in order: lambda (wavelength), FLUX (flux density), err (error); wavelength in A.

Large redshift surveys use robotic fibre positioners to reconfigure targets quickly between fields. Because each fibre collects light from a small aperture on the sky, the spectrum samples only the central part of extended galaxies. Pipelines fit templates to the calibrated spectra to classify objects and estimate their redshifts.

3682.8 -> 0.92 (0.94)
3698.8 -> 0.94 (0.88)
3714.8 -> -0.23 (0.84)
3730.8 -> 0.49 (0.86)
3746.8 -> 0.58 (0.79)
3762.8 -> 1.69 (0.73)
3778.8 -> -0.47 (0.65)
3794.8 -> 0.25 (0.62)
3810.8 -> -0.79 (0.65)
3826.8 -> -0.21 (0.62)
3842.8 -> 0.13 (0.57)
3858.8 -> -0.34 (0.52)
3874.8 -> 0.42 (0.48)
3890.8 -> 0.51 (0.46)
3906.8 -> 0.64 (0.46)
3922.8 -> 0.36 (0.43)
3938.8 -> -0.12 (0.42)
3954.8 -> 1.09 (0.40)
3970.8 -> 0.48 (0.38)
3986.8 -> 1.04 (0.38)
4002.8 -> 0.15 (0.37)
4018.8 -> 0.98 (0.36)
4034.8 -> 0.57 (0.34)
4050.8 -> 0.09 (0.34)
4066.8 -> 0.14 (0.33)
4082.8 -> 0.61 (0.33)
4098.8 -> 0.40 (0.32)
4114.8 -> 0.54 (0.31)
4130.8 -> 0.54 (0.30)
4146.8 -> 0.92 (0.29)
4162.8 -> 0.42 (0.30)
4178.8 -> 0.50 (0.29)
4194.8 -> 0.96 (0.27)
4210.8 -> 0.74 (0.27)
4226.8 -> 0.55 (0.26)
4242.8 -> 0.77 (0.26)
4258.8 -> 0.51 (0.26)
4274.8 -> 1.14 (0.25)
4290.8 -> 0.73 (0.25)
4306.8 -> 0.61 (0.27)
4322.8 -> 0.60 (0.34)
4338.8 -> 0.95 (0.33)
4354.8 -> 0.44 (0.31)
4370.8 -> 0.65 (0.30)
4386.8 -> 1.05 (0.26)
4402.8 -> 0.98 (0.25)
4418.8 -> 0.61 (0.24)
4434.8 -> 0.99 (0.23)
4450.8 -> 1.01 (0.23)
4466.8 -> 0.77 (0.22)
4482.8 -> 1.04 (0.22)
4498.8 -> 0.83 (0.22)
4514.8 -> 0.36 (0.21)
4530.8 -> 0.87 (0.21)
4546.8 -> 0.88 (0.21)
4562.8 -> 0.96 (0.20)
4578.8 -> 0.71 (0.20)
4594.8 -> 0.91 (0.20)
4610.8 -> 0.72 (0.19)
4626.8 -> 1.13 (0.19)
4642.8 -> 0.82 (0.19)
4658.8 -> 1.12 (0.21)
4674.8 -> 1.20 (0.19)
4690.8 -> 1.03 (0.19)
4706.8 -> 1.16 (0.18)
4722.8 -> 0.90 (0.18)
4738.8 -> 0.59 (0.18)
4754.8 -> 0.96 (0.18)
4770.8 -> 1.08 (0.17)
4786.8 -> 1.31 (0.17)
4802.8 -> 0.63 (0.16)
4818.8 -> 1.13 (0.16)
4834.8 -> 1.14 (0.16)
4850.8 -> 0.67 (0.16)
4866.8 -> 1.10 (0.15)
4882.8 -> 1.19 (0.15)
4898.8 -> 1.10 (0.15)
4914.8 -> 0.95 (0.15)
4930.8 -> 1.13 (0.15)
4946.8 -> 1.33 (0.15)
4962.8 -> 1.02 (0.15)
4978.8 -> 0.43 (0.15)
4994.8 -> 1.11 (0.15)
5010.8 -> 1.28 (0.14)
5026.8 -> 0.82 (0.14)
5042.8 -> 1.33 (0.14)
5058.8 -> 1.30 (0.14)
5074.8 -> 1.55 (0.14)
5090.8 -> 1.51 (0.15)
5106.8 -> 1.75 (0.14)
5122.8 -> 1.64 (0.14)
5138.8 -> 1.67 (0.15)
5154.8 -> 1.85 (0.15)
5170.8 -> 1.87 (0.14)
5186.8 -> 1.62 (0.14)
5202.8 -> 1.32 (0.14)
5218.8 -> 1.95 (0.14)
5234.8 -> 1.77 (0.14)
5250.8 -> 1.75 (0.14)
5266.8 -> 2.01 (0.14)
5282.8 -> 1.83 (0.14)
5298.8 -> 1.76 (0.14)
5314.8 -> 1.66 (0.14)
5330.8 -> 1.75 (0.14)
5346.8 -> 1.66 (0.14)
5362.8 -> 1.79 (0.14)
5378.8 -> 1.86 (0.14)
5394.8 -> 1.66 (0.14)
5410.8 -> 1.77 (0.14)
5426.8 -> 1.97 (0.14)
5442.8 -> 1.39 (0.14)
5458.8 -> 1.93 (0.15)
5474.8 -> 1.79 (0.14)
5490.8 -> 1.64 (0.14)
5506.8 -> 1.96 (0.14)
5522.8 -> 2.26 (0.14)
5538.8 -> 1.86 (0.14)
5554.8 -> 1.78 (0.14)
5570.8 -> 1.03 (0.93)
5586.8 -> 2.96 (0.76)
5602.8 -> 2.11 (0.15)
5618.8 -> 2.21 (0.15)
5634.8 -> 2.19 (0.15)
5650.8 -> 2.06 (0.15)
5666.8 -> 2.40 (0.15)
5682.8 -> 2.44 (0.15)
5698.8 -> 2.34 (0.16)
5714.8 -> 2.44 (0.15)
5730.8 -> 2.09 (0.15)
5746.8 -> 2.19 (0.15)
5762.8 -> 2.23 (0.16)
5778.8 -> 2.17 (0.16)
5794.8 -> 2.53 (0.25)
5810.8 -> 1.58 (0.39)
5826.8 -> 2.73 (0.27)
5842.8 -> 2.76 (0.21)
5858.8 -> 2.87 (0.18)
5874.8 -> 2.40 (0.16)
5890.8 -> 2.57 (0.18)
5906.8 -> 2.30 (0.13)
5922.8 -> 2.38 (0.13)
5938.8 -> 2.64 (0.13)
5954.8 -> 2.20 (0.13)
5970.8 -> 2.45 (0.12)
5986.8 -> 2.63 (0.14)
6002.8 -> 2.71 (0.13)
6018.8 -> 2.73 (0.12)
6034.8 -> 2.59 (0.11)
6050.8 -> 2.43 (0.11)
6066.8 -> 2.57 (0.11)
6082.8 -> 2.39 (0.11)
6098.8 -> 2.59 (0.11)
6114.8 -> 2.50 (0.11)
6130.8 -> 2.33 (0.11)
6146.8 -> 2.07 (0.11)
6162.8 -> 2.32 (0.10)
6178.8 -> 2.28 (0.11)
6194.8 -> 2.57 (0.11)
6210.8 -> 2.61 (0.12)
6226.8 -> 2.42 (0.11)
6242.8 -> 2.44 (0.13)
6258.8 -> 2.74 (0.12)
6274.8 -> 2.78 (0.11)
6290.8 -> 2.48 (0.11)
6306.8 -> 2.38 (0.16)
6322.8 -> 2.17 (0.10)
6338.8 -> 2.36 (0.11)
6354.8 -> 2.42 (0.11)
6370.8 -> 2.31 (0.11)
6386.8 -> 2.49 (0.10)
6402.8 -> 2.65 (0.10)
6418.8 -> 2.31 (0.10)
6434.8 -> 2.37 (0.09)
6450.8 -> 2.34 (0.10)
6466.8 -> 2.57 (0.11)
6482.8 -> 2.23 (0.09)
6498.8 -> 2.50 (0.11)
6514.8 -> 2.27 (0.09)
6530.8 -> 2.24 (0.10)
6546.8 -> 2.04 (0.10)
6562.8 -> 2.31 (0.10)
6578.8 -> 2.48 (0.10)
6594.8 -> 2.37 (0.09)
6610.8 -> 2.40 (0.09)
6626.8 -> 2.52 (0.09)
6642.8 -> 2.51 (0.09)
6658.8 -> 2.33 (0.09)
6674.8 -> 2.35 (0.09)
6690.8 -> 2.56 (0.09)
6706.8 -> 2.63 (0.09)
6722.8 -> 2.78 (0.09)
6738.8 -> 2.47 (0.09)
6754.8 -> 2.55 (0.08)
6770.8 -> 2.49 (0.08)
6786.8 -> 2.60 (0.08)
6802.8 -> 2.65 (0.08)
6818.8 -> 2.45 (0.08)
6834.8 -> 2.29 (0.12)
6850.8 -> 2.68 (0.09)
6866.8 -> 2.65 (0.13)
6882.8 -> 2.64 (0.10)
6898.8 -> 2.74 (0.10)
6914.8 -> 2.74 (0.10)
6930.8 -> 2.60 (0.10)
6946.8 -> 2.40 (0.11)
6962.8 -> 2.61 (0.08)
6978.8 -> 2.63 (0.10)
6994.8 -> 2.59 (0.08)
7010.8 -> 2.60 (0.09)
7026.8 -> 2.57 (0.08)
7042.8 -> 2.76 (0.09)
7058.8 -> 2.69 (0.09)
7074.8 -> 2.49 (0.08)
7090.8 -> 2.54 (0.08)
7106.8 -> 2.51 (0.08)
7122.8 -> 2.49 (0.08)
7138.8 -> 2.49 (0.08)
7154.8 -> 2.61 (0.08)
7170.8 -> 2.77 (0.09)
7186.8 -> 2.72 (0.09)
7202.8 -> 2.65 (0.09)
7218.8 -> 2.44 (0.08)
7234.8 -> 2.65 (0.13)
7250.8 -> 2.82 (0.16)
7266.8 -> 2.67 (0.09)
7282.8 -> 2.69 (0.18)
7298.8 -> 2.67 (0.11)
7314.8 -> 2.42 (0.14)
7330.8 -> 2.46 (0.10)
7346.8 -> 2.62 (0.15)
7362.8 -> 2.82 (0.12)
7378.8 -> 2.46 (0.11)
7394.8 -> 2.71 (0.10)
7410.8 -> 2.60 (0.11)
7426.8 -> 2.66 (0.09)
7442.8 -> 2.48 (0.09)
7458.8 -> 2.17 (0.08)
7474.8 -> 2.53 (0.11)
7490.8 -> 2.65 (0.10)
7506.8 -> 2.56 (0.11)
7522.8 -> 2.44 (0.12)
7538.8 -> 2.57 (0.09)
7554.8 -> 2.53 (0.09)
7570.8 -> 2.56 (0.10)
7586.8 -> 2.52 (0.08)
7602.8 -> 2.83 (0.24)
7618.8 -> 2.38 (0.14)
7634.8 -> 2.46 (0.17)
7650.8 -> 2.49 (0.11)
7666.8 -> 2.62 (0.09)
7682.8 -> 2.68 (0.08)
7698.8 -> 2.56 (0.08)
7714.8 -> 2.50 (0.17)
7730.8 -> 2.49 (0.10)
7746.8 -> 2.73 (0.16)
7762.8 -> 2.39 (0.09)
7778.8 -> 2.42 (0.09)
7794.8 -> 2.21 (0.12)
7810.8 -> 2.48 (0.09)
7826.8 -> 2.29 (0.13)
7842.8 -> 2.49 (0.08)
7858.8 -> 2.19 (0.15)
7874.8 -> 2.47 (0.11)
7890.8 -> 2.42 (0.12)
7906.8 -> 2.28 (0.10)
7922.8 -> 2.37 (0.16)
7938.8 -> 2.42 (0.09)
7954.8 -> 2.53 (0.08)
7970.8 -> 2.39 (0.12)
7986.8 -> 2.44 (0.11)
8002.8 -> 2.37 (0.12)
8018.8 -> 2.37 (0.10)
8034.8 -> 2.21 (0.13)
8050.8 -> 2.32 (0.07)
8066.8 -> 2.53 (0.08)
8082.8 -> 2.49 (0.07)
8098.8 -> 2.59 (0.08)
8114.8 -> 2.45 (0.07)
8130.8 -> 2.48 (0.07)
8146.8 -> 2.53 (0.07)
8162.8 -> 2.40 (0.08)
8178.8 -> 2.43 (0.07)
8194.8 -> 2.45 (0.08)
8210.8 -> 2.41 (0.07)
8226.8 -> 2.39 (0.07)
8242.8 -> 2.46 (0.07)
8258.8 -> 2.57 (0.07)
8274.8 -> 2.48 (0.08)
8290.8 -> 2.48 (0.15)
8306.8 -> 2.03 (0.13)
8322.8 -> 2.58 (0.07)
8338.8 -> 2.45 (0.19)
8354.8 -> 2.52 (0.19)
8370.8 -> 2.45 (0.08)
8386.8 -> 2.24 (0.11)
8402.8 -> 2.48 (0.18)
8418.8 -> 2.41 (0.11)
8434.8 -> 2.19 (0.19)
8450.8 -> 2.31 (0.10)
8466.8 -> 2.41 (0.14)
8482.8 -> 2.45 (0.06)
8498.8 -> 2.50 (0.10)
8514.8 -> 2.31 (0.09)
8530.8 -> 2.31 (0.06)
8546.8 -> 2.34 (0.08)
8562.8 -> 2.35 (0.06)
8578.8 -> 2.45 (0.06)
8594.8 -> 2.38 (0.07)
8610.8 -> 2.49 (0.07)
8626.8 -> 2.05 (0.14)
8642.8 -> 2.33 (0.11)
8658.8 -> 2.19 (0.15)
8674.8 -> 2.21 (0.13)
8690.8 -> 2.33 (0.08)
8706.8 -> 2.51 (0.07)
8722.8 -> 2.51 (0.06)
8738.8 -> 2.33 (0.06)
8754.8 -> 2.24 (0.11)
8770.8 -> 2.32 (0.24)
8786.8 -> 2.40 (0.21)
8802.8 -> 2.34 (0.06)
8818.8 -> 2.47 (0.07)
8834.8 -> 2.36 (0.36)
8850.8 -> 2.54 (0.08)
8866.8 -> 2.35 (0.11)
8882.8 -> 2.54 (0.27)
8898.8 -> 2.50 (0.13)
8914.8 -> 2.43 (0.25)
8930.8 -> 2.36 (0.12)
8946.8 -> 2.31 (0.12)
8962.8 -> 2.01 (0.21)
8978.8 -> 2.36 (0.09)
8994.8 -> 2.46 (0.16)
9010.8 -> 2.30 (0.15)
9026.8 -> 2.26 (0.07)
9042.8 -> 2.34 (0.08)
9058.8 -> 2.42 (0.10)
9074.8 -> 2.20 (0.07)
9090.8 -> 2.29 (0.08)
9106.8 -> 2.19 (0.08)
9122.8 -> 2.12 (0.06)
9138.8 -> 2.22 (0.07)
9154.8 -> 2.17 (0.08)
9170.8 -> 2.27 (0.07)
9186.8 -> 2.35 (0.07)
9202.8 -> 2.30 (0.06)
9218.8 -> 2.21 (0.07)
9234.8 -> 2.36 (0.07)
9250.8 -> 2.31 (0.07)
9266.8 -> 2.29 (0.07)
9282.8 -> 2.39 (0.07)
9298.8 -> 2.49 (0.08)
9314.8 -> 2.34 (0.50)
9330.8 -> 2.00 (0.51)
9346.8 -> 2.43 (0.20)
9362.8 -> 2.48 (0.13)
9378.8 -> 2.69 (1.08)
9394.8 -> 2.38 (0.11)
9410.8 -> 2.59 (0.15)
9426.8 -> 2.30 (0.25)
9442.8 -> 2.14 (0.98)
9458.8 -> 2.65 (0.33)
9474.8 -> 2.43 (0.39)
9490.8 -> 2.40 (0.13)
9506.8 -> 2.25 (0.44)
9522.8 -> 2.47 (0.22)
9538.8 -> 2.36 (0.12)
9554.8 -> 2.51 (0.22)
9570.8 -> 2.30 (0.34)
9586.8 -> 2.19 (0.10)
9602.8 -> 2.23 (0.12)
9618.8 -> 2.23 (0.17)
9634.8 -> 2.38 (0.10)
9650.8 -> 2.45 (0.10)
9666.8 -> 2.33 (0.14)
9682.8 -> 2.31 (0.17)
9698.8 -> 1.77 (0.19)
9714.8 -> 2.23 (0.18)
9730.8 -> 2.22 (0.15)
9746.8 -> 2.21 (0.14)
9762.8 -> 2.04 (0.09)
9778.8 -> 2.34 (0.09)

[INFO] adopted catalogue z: 0.265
